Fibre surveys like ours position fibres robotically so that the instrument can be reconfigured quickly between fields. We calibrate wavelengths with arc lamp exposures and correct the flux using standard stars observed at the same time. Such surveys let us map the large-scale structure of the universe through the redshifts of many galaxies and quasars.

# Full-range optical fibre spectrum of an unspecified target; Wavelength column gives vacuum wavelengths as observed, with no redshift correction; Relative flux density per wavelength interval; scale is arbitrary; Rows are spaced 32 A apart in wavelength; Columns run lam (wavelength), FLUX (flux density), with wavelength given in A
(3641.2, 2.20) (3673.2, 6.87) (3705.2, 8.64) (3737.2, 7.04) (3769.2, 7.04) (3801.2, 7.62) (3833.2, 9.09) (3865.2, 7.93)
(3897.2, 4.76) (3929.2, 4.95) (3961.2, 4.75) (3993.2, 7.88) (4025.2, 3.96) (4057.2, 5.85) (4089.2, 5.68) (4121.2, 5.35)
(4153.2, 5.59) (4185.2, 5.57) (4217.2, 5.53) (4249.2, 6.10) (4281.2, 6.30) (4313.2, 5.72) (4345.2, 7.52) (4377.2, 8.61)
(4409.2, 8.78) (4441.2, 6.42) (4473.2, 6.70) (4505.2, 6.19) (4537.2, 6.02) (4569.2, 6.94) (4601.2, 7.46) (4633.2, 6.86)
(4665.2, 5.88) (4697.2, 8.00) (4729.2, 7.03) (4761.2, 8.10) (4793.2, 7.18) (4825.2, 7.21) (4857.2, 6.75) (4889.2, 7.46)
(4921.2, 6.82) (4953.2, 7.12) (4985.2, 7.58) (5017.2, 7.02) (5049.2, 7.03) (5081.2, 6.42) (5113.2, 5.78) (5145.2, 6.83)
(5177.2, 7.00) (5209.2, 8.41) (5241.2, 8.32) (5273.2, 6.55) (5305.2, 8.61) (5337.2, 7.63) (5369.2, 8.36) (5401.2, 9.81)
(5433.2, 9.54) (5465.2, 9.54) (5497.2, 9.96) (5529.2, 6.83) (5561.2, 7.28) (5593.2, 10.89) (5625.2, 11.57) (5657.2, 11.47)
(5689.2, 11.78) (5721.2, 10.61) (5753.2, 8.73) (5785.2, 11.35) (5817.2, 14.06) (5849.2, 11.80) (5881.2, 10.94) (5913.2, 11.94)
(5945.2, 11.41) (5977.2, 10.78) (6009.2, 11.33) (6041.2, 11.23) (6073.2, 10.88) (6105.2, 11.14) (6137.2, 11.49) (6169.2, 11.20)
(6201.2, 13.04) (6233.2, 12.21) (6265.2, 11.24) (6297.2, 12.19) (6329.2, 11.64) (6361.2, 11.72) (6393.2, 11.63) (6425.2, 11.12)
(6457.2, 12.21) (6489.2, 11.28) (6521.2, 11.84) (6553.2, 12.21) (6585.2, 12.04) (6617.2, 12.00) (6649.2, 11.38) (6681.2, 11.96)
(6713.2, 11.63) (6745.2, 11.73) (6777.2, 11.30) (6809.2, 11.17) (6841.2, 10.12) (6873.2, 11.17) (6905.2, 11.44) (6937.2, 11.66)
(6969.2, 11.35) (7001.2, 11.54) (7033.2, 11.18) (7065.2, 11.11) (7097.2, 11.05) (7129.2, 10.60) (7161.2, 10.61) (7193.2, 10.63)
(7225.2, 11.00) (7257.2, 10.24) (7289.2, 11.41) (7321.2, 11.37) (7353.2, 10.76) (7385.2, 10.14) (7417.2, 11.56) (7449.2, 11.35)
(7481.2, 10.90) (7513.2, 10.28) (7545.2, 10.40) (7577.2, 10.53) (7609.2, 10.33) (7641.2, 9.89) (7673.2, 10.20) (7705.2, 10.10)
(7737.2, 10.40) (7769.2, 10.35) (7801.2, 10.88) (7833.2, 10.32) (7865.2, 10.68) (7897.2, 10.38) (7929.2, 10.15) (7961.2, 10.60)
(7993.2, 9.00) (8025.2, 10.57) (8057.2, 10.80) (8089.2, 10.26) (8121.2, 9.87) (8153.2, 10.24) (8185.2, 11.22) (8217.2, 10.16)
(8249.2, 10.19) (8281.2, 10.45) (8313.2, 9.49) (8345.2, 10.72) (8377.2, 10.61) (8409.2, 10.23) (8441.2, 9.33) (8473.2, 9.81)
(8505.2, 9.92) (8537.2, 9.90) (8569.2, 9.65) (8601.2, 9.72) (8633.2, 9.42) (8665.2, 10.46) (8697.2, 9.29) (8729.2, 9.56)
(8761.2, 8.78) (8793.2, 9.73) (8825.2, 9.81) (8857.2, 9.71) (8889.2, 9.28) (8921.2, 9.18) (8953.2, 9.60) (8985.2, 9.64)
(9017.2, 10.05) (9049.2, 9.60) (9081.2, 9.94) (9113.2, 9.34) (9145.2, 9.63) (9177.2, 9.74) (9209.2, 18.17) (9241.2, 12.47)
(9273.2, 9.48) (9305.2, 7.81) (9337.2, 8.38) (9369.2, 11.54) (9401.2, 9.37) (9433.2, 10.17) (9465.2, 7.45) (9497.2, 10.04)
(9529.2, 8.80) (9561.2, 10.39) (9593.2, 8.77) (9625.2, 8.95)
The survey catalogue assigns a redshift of 0.40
